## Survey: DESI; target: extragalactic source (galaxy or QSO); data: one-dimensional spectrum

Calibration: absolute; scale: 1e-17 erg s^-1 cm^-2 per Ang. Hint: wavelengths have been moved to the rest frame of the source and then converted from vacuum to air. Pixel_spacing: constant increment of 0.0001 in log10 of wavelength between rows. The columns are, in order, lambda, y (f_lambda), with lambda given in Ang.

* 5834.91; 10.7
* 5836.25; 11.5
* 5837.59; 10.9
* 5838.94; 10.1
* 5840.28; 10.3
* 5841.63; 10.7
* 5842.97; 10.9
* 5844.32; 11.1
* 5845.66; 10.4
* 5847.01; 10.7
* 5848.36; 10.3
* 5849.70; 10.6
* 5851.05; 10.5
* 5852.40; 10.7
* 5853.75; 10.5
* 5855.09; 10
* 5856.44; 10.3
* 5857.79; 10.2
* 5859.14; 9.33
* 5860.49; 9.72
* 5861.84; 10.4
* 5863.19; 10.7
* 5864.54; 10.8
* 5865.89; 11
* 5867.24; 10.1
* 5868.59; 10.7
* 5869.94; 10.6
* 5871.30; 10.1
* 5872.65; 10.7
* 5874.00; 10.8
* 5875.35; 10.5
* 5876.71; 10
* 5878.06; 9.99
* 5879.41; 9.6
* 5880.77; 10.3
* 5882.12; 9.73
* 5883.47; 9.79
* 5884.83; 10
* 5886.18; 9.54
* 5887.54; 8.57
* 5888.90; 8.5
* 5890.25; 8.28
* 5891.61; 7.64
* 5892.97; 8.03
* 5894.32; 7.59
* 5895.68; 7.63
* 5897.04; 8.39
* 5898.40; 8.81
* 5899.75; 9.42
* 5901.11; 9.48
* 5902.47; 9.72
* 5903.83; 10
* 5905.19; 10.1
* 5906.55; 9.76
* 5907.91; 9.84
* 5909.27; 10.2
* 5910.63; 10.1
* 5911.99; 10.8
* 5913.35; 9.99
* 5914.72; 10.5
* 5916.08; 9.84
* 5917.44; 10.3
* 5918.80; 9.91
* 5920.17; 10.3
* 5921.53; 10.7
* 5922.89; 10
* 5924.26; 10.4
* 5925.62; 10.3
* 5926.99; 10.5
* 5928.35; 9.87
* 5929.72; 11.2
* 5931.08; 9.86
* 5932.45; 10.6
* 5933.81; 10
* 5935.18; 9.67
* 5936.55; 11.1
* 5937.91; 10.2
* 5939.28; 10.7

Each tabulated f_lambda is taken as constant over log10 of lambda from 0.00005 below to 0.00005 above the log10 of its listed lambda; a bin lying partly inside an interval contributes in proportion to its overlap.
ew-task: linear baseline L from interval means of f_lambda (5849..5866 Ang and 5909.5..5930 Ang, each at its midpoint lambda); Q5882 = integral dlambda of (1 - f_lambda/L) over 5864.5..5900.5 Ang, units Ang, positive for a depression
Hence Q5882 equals 2.9 Ang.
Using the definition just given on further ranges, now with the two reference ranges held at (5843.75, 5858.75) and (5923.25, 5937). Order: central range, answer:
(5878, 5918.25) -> 3.8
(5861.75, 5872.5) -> -0.1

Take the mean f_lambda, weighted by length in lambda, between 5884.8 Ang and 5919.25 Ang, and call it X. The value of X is 9.33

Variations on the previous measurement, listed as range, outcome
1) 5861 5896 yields 9.7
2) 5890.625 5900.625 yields 8.24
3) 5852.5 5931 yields 9.87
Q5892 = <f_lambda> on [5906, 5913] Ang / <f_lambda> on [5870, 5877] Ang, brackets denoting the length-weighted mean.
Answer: 0.97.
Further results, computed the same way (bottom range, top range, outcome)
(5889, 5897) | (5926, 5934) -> 1.31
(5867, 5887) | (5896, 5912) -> 0.95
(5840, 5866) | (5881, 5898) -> 0.83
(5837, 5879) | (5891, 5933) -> 0.93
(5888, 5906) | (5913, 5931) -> 1.18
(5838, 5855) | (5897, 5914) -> 0.93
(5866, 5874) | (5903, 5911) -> 0.95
